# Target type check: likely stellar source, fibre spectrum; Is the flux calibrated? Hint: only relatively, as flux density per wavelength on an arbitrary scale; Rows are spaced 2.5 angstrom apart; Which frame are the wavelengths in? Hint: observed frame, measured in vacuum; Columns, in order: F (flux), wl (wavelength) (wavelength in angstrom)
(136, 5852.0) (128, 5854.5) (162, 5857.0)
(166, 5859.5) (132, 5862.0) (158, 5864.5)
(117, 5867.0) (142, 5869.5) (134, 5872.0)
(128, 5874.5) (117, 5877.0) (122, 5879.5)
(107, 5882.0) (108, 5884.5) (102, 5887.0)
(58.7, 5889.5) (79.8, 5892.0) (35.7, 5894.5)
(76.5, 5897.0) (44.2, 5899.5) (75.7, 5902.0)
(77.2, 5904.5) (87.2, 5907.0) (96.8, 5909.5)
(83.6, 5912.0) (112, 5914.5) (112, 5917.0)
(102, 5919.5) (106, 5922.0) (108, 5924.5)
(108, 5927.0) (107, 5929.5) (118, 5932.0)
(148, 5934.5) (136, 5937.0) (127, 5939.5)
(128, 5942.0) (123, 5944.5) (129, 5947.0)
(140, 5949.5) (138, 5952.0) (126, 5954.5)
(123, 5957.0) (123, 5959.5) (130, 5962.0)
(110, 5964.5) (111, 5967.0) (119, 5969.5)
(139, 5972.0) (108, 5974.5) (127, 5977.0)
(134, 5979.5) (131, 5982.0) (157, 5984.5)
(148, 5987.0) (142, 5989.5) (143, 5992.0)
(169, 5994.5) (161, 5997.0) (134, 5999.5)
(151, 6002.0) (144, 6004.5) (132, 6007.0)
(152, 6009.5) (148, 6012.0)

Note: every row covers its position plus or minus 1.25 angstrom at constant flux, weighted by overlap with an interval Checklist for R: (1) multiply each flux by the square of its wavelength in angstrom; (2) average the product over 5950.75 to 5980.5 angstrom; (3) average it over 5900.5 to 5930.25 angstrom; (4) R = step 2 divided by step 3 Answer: 1.3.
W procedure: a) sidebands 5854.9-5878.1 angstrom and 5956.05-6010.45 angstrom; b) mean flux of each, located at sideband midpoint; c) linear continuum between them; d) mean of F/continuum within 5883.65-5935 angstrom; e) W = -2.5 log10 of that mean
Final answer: 0.44 mag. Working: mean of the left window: 139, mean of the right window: 136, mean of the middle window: 91.8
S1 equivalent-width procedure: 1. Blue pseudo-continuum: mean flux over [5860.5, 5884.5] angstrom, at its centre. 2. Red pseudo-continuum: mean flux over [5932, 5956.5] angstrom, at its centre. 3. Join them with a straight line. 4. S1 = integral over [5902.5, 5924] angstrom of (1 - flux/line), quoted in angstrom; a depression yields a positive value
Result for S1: 5.5 angstrom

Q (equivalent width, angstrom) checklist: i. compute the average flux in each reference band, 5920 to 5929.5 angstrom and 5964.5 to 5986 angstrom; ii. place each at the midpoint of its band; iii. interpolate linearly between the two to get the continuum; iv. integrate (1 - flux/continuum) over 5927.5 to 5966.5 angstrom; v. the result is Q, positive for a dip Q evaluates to -3.6 angstrom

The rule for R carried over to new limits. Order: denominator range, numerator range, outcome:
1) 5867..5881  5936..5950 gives 1.05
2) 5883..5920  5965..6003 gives 1.70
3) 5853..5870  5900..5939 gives 0.74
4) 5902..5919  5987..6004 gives 1.64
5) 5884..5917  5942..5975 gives 1.59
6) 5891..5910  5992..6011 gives 2.18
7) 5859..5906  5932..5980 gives 1.26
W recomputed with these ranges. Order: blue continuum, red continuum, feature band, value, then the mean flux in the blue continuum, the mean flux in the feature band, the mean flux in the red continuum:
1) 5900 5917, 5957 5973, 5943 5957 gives -0.16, 88.5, 130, 122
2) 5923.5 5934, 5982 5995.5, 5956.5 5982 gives 0.12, 113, 123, 150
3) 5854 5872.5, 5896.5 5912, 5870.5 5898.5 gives 0.14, 143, 97.1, 76.8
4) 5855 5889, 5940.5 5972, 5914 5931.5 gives 0.17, 129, 108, 126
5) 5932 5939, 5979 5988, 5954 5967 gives 0.16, 136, 121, 143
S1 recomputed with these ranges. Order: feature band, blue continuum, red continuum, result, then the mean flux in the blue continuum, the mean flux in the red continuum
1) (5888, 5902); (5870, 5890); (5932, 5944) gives 6.7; 113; 132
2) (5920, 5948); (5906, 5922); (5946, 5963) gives -1.5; 99.7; 130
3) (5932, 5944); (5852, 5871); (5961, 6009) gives 0.6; 143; 137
